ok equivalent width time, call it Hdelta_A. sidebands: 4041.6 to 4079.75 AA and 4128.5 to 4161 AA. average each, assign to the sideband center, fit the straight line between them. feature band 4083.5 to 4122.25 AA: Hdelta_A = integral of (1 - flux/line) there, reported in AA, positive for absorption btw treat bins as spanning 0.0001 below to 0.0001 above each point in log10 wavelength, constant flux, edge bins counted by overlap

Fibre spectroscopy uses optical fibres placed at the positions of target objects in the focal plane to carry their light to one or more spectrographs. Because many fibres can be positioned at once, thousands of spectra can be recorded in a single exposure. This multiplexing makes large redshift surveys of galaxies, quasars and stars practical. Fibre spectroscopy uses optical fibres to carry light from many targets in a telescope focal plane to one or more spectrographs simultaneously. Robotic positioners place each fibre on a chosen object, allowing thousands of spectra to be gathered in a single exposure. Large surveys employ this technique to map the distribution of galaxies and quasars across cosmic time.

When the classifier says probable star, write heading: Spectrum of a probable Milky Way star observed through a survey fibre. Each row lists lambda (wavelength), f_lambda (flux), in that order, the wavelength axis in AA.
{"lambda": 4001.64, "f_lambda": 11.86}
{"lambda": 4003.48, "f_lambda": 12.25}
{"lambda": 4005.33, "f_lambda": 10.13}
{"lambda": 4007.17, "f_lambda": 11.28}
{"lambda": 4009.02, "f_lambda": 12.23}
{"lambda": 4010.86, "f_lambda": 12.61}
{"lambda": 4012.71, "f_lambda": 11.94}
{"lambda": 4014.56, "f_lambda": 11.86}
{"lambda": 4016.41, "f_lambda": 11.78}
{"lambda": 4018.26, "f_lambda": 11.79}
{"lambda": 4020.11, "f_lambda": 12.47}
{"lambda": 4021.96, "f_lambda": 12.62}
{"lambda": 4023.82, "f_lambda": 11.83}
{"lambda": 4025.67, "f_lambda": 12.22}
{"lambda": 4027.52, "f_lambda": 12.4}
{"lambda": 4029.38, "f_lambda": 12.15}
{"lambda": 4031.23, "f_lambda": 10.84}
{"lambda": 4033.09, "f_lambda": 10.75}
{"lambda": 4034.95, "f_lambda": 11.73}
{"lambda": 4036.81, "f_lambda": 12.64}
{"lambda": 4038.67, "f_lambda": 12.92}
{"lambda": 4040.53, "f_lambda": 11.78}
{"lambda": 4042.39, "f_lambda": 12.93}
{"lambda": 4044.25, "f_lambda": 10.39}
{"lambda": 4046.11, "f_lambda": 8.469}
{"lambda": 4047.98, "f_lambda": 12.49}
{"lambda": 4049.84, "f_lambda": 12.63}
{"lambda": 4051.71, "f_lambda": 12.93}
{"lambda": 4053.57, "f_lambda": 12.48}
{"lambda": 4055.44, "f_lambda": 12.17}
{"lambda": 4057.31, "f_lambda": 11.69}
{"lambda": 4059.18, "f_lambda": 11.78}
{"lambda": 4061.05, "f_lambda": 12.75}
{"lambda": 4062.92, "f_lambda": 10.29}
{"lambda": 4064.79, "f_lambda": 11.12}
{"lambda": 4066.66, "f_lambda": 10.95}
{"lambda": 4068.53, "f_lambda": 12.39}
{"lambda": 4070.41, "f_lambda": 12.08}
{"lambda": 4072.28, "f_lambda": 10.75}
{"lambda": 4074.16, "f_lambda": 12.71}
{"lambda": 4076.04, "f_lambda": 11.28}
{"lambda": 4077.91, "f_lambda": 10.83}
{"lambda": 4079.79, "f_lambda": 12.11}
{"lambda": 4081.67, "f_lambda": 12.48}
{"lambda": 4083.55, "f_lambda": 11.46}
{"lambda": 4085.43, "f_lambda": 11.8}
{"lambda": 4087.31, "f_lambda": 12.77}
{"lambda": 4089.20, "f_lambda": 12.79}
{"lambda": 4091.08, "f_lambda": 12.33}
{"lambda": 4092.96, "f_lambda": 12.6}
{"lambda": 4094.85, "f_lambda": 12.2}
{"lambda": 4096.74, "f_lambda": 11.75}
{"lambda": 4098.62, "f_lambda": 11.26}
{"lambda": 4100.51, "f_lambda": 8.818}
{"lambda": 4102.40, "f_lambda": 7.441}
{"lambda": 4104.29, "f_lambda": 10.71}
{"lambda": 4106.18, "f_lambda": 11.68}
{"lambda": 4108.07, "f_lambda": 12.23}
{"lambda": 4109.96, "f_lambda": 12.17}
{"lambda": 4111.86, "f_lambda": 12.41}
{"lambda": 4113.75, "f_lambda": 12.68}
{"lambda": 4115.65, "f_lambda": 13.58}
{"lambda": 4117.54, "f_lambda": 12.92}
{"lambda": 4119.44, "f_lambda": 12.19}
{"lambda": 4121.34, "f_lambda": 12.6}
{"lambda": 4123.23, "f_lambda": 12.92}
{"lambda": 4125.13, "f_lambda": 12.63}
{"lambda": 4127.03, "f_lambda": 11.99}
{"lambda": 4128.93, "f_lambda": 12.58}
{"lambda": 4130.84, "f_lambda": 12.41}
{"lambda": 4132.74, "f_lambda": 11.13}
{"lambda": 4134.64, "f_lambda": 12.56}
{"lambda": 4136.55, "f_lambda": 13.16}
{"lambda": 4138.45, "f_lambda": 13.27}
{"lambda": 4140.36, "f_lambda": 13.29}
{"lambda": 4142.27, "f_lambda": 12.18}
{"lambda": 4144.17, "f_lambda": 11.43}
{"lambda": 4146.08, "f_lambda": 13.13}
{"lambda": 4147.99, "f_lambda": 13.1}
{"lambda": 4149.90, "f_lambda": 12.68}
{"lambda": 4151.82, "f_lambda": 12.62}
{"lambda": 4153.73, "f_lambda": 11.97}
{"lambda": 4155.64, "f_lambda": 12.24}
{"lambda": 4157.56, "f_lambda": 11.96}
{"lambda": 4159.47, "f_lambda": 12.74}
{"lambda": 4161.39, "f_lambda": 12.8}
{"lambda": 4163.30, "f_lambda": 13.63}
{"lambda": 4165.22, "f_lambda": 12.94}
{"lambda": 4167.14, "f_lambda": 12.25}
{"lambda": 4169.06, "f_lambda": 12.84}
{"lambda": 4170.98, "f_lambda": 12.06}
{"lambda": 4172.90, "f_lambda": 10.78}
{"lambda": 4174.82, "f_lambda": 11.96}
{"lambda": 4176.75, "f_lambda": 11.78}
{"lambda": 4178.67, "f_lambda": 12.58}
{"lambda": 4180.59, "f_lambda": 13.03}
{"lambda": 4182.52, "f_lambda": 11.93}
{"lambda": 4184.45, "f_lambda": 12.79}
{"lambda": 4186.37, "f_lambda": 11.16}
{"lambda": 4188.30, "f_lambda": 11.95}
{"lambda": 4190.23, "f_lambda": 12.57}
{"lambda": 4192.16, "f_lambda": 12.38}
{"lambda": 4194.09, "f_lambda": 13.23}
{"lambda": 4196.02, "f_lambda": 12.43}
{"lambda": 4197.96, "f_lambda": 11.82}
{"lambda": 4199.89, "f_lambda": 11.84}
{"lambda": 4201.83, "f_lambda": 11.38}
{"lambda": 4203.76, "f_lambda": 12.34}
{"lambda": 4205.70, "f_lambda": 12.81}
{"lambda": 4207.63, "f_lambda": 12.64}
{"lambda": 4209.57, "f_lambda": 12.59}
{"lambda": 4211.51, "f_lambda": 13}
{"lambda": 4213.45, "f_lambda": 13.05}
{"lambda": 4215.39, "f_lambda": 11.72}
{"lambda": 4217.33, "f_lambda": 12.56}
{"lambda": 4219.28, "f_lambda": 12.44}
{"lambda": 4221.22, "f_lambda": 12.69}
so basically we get 0.8 AA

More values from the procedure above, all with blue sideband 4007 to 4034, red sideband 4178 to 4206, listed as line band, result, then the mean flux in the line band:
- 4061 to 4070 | 0.46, 11.4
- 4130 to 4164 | -1.08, 12.6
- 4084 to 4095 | -0.29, 12.4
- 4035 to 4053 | 0.10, 11.9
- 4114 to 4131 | -0.74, 12.7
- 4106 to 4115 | -0.16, 12.3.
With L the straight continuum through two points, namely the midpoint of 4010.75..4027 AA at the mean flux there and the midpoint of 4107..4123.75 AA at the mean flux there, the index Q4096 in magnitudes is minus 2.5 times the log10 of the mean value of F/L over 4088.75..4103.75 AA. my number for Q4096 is 0.13 mag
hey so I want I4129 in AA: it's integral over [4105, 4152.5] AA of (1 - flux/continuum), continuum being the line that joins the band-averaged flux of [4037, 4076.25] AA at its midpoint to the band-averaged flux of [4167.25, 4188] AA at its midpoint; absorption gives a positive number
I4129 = -2.2 AA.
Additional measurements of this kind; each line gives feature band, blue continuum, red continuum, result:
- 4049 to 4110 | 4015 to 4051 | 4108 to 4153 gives 2.6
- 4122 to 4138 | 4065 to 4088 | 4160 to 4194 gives -0.5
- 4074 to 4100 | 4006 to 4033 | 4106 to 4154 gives 0.8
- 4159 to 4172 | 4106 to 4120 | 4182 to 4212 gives -0.4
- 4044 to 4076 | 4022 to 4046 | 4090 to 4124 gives 0.4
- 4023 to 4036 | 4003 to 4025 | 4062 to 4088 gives 0.1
